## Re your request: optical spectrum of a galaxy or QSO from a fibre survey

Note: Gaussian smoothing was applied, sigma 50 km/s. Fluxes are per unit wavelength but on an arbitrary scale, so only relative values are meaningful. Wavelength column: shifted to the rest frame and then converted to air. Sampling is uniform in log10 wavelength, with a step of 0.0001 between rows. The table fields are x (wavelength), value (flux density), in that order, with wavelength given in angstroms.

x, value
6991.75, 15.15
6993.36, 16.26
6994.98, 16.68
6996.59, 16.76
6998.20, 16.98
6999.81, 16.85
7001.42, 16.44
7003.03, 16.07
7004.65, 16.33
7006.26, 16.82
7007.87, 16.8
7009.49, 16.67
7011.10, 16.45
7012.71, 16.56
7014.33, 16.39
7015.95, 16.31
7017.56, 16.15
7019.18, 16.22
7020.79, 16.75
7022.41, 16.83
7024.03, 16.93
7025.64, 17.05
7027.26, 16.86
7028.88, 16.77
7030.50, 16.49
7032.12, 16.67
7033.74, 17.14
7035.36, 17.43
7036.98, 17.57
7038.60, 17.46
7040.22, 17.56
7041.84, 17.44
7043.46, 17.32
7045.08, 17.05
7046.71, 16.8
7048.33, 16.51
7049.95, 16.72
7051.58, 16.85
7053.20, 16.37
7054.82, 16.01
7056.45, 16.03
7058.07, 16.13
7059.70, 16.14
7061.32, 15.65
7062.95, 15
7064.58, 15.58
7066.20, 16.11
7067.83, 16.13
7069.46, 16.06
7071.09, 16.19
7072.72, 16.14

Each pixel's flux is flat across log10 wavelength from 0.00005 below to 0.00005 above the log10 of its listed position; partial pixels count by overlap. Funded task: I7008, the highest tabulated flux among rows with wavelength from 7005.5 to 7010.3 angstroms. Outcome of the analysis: 16.82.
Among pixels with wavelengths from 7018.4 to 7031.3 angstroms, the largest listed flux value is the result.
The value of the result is 17.05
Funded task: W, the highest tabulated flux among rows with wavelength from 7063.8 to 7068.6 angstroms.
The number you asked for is 16.13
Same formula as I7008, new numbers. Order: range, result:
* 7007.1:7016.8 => 16.8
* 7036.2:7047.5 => 17.57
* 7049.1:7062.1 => 16.85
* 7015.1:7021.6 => 16.75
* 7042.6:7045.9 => 17.32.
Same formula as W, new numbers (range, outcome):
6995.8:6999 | 16.98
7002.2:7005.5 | 16.33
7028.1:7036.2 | 17.43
